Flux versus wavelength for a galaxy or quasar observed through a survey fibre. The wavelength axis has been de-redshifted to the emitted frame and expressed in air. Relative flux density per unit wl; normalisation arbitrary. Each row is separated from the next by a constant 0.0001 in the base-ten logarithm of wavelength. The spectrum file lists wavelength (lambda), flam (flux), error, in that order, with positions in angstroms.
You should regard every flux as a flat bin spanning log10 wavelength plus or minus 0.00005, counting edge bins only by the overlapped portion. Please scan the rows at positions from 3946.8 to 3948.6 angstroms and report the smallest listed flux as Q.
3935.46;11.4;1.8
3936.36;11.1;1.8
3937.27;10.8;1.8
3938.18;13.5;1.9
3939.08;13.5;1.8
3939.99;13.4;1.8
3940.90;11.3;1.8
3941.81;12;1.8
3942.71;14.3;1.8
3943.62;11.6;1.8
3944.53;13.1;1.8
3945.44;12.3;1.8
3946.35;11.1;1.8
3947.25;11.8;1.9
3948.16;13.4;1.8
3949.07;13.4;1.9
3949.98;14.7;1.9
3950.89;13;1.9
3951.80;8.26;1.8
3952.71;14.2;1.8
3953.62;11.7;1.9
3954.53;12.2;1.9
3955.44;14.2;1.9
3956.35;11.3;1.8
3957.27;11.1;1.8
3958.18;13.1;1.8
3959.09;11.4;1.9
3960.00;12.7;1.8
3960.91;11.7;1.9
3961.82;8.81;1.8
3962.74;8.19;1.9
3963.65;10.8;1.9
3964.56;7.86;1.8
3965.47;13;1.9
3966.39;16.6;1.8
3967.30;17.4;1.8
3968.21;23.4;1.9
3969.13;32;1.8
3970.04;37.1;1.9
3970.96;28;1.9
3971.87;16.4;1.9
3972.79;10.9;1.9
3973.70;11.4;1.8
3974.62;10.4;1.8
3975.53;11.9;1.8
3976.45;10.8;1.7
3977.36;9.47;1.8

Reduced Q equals 11.8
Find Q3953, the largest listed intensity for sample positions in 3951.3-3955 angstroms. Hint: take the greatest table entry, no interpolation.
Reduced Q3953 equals 14.2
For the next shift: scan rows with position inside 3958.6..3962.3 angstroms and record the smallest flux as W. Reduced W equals 8.81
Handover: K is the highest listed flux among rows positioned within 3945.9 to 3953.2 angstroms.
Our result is 14.7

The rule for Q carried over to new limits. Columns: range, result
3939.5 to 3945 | 11.3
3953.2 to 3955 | 11.7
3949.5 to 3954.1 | 8.26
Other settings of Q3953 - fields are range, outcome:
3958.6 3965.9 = 13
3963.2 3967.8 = 17.4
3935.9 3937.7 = 11.1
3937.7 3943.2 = 14.3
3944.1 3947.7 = 13.1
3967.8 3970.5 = 37.1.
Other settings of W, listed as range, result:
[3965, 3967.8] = 13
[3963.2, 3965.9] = 7.86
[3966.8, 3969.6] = 17.4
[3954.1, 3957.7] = 11.1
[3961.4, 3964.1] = 8.19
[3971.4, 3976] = 10.4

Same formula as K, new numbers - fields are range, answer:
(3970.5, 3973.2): 28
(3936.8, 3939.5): 13.5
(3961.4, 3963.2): 8.81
